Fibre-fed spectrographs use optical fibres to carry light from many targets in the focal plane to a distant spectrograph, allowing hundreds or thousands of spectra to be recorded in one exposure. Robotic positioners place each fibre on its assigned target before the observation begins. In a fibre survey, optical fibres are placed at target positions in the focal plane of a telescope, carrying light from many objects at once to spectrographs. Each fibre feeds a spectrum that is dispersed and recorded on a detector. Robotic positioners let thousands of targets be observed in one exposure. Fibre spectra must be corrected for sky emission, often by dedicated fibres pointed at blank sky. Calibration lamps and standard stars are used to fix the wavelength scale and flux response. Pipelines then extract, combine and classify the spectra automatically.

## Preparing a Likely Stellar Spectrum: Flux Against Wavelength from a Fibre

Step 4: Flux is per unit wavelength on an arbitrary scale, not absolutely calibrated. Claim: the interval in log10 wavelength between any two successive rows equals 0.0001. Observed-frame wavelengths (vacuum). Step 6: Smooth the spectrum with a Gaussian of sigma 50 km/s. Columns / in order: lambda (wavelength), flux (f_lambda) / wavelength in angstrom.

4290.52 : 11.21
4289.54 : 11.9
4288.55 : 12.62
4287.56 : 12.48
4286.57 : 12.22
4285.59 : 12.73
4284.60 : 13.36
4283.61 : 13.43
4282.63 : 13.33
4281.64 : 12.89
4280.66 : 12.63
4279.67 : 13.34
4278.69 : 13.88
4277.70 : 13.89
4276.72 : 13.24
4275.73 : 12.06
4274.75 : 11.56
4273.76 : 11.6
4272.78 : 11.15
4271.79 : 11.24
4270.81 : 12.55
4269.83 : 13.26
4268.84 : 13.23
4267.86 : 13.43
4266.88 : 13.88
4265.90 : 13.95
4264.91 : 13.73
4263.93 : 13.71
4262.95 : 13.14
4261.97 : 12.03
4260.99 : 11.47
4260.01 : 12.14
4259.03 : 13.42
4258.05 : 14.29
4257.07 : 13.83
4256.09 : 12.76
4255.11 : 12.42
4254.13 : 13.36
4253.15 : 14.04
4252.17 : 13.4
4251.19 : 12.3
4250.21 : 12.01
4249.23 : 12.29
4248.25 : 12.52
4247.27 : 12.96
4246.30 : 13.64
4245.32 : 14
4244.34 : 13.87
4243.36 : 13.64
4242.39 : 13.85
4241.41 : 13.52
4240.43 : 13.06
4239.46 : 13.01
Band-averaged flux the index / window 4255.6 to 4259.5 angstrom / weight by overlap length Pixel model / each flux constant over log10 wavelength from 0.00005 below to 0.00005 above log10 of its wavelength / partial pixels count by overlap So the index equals 13.6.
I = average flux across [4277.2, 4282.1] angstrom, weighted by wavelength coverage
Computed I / 13.3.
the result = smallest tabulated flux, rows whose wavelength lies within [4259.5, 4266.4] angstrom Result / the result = 11.47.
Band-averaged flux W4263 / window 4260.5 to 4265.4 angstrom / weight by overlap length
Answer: 12.8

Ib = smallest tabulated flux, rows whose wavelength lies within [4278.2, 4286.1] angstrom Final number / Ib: 12.63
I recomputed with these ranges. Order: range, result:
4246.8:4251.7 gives 12.4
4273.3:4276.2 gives 11.7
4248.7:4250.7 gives 12.1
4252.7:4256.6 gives 13.1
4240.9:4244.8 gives 13.7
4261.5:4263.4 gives 12.6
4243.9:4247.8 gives 13.6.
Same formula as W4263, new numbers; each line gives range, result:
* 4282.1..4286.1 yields 13.2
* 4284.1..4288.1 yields 12.7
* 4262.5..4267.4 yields 13.7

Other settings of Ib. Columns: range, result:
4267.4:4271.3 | 12.55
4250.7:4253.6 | 12.3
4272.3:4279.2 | 11.15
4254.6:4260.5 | 12.14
